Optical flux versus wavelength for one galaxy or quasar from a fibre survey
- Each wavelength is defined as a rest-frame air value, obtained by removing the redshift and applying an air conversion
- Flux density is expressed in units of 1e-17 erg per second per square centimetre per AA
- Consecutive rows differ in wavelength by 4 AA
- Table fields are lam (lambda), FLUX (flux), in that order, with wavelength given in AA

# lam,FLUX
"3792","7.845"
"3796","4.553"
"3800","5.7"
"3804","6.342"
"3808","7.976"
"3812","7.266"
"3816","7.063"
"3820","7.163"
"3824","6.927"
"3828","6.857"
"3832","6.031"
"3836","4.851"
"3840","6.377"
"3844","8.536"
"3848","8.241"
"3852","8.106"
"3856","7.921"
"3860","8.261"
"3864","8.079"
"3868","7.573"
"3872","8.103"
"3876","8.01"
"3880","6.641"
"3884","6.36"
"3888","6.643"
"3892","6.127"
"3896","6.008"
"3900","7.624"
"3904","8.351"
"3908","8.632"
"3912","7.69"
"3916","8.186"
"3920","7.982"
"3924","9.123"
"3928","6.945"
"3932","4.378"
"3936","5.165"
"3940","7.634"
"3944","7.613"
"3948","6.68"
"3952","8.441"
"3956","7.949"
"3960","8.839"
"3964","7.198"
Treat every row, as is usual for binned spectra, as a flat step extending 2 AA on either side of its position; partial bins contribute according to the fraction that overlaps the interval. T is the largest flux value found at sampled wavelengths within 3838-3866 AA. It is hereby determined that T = 8.536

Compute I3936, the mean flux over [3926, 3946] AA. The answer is 6.35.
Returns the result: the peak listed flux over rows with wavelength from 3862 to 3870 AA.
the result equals 8.079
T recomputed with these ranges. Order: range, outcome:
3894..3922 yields 8.632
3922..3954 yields 9.123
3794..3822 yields 7.976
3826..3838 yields 6.857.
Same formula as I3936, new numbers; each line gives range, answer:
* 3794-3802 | 5.13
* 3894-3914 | 7.66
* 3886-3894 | 6.38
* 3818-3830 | 6.98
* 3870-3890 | 7.15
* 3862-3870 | 7.83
